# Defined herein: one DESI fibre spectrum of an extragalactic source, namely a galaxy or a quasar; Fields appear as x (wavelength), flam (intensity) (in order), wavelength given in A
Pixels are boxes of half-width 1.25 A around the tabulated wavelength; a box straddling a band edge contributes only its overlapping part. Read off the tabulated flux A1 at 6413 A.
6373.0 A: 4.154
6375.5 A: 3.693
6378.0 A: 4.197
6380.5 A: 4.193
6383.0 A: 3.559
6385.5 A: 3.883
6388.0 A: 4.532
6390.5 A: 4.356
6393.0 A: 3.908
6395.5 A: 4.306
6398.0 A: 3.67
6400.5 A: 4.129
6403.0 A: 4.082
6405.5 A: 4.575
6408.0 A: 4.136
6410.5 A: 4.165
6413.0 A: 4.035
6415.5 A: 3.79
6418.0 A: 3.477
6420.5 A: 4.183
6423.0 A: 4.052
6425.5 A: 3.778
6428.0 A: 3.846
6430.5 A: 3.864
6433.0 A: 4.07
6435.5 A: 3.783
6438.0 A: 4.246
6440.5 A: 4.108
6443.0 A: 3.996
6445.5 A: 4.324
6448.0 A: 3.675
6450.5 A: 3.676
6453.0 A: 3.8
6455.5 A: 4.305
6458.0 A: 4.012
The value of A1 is 4.035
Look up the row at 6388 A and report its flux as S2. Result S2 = 4.532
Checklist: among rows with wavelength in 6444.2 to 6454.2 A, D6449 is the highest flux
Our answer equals 4.324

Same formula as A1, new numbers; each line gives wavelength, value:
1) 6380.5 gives 4.193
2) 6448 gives 3.675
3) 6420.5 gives 4.183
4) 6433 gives 4.07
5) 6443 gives 3.996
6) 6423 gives 4.052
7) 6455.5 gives 4.305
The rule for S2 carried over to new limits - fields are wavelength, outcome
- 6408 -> 4.136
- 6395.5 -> 4.306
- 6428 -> 3.846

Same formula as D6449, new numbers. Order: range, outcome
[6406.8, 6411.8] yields 4.165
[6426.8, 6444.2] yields 4.246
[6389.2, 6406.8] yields 4.575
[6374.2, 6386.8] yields 4.197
